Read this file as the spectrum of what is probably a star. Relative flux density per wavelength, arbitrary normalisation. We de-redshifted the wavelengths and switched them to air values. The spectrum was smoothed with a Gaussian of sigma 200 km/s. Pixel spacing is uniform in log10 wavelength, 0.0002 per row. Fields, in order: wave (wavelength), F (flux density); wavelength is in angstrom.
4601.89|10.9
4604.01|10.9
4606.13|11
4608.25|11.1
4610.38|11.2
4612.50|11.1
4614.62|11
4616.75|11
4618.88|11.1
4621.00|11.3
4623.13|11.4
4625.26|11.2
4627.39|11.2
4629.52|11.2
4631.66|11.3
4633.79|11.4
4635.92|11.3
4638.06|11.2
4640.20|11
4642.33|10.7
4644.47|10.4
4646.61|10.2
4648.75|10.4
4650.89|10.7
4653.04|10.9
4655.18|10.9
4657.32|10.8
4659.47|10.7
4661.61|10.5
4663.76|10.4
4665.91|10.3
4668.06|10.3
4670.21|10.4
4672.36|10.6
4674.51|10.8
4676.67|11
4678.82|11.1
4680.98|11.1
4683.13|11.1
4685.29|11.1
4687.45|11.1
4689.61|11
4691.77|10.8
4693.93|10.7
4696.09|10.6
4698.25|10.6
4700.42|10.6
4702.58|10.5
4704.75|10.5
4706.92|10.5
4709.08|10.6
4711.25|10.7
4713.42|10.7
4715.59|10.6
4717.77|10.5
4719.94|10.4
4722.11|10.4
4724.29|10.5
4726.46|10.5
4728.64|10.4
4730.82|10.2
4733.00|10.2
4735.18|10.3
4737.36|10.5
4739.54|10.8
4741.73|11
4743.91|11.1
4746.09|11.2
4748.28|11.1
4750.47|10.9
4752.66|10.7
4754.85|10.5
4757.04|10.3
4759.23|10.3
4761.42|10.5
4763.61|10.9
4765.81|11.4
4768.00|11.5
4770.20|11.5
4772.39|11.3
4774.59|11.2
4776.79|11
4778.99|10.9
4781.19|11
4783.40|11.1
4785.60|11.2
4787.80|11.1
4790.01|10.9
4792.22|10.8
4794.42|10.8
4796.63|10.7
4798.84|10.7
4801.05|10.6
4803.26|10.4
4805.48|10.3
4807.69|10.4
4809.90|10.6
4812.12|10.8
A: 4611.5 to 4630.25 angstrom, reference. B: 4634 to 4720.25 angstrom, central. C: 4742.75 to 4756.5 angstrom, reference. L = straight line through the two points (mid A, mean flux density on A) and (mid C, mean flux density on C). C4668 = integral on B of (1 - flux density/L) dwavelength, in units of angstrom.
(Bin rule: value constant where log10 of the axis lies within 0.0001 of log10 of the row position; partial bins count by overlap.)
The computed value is 2.6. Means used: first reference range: 11.2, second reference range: 10.9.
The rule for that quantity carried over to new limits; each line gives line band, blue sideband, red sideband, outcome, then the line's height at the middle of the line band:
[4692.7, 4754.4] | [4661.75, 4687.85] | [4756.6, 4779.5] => 1.5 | 10.9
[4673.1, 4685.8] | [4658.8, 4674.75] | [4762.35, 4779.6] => -0.5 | 10.6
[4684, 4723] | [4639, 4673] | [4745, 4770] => 0.2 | 10.7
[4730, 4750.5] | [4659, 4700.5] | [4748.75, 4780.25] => 0.3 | 10.9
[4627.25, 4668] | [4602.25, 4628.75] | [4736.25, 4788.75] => 1.1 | 11.1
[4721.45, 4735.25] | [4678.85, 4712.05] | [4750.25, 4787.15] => 0.6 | 10.9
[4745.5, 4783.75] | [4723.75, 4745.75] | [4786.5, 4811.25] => -1.2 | 10.6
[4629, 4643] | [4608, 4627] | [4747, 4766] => -0.1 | 11.1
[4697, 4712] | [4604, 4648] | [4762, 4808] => 0.6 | 11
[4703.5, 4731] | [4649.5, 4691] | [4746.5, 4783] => 0.9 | 10.9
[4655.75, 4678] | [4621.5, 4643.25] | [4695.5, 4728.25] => 0.7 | 10.9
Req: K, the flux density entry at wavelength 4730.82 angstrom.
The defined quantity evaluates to 10.2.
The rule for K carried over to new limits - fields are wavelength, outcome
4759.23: 10.3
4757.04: 10.3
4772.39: 11.3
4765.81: 11.4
